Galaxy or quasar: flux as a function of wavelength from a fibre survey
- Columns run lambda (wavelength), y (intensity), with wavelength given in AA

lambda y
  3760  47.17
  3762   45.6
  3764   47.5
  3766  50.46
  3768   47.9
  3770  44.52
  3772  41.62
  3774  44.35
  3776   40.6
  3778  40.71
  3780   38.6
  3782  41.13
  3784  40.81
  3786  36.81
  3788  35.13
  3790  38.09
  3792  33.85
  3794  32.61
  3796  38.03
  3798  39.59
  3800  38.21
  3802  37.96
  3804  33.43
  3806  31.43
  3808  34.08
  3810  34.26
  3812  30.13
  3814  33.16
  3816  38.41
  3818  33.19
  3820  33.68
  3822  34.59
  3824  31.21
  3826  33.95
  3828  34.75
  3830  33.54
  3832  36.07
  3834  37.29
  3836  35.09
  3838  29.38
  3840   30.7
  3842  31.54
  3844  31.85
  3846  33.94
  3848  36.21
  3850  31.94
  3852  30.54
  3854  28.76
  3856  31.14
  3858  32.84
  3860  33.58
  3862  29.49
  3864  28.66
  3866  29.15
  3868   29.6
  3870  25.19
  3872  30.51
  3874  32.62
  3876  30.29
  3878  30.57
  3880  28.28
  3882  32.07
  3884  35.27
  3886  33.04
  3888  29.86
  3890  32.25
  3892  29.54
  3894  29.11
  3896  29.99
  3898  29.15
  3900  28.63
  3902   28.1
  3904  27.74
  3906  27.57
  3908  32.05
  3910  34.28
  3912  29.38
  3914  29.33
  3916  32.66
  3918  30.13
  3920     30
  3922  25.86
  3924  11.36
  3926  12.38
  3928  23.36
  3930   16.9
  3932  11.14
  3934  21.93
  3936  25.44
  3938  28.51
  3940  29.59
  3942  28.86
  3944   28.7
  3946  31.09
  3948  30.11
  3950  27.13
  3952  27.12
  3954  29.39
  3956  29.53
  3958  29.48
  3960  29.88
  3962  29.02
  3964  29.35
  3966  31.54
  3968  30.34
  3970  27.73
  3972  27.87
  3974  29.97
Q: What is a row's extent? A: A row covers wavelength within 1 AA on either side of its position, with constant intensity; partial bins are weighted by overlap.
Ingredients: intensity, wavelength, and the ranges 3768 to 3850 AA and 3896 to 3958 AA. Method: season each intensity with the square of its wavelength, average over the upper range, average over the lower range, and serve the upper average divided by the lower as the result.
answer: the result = 0.8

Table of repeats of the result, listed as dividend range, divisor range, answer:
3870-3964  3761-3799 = 0.73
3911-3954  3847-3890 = 0.85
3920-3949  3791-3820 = 0.72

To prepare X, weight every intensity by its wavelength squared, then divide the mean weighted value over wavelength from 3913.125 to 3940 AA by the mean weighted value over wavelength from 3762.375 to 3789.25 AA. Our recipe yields 0.59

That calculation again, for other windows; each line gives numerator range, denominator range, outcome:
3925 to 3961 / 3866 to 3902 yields 0.87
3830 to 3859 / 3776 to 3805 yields 0.89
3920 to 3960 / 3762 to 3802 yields 0.67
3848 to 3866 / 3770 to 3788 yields 0.80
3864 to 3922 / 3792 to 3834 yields 0.91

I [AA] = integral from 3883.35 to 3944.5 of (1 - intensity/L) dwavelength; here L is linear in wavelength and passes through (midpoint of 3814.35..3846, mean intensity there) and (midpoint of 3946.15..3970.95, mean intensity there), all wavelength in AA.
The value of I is 7.5 AA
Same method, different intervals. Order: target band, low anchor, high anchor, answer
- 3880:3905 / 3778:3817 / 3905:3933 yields -2.8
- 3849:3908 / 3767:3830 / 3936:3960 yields 4.4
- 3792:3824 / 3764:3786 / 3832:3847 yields 2.7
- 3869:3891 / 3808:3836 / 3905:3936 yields -1.9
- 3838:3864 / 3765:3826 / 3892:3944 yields 0.6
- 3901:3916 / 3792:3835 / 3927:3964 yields -0.6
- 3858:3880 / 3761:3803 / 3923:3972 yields 1.9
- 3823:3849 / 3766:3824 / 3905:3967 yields 0.7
